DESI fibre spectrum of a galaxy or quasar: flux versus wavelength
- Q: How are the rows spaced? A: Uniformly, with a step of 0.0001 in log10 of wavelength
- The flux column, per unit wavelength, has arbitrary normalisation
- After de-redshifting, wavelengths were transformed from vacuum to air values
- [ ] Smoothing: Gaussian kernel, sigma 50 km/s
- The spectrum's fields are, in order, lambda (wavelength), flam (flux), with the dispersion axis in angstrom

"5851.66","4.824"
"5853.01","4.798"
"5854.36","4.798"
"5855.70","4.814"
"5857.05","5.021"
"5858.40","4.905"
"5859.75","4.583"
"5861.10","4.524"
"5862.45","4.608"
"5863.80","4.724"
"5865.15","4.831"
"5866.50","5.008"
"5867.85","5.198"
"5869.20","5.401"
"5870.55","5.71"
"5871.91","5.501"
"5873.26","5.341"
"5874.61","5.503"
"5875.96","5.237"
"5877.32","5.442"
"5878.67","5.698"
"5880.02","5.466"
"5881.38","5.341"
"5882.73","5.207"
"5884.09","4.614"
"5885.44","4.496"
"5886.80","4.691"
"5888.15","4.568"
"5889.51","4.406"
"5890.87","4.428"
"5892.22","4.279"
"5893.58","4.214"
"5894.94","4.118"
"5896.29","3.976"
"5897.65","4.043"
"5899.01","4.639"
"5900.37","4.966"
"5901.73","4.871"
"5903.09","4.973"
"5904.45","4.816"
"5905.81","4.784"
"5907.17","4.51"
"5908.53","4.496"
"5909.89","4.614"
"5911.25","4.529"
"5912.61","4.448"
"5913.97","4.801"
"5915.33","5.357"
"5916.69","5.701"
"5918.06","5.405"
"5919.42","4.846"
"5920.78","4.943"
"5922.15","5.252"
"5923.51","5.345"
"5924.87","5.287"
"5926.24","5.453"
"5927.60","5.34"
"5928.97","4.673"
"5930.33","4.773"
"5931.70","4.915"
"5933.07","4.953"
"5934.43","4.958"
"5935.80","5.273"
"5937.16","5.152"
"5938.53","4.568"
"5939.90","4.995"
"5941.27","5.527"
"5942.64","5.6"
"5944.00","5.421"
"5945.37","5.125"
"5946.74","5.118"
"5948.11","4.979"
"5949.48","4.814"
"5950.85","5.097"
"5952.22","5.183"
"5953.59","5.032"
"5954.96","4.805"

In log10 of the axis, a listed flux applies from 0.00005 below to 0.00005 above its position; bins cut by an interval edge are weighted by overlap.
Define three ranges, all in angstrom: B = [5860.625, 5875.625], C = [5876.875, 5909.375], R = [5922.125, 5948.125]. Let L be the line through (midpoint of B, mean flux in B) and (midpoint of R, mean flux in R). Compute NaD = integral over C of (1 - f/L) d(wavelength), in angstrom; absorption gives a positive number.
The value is 2.7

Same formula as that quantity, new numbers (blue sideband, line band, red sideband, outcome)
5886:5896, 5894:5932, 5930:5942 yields -1.3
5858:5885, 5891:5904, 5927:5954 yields 1.7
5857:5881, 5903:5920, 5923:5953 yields 0.9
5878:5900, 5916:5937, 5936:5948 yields -0.5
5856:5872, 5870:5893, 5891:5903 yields -1.8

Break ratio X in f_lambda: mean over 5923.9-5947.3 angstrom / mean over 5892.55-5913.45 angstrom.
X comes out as 1.1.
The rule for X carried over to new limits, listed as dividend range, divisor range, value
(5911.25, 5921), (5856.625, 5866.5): 1.06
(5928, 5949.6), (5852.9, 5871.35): 1.03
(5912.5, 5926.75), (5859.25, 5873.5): 1.03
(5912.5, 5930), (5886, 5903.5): 1.16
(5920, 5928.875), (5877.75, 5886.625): 1.02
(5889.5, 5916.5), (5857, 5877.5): 0.90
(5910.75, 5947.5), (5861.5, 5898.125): 1.04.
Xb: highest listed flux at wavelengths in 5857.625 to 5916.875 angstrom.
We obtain 5.71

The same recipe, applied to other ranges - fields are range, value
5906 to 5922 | 5.701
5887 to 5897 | 4.568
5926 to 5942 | 5.527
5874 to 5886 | 5.698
